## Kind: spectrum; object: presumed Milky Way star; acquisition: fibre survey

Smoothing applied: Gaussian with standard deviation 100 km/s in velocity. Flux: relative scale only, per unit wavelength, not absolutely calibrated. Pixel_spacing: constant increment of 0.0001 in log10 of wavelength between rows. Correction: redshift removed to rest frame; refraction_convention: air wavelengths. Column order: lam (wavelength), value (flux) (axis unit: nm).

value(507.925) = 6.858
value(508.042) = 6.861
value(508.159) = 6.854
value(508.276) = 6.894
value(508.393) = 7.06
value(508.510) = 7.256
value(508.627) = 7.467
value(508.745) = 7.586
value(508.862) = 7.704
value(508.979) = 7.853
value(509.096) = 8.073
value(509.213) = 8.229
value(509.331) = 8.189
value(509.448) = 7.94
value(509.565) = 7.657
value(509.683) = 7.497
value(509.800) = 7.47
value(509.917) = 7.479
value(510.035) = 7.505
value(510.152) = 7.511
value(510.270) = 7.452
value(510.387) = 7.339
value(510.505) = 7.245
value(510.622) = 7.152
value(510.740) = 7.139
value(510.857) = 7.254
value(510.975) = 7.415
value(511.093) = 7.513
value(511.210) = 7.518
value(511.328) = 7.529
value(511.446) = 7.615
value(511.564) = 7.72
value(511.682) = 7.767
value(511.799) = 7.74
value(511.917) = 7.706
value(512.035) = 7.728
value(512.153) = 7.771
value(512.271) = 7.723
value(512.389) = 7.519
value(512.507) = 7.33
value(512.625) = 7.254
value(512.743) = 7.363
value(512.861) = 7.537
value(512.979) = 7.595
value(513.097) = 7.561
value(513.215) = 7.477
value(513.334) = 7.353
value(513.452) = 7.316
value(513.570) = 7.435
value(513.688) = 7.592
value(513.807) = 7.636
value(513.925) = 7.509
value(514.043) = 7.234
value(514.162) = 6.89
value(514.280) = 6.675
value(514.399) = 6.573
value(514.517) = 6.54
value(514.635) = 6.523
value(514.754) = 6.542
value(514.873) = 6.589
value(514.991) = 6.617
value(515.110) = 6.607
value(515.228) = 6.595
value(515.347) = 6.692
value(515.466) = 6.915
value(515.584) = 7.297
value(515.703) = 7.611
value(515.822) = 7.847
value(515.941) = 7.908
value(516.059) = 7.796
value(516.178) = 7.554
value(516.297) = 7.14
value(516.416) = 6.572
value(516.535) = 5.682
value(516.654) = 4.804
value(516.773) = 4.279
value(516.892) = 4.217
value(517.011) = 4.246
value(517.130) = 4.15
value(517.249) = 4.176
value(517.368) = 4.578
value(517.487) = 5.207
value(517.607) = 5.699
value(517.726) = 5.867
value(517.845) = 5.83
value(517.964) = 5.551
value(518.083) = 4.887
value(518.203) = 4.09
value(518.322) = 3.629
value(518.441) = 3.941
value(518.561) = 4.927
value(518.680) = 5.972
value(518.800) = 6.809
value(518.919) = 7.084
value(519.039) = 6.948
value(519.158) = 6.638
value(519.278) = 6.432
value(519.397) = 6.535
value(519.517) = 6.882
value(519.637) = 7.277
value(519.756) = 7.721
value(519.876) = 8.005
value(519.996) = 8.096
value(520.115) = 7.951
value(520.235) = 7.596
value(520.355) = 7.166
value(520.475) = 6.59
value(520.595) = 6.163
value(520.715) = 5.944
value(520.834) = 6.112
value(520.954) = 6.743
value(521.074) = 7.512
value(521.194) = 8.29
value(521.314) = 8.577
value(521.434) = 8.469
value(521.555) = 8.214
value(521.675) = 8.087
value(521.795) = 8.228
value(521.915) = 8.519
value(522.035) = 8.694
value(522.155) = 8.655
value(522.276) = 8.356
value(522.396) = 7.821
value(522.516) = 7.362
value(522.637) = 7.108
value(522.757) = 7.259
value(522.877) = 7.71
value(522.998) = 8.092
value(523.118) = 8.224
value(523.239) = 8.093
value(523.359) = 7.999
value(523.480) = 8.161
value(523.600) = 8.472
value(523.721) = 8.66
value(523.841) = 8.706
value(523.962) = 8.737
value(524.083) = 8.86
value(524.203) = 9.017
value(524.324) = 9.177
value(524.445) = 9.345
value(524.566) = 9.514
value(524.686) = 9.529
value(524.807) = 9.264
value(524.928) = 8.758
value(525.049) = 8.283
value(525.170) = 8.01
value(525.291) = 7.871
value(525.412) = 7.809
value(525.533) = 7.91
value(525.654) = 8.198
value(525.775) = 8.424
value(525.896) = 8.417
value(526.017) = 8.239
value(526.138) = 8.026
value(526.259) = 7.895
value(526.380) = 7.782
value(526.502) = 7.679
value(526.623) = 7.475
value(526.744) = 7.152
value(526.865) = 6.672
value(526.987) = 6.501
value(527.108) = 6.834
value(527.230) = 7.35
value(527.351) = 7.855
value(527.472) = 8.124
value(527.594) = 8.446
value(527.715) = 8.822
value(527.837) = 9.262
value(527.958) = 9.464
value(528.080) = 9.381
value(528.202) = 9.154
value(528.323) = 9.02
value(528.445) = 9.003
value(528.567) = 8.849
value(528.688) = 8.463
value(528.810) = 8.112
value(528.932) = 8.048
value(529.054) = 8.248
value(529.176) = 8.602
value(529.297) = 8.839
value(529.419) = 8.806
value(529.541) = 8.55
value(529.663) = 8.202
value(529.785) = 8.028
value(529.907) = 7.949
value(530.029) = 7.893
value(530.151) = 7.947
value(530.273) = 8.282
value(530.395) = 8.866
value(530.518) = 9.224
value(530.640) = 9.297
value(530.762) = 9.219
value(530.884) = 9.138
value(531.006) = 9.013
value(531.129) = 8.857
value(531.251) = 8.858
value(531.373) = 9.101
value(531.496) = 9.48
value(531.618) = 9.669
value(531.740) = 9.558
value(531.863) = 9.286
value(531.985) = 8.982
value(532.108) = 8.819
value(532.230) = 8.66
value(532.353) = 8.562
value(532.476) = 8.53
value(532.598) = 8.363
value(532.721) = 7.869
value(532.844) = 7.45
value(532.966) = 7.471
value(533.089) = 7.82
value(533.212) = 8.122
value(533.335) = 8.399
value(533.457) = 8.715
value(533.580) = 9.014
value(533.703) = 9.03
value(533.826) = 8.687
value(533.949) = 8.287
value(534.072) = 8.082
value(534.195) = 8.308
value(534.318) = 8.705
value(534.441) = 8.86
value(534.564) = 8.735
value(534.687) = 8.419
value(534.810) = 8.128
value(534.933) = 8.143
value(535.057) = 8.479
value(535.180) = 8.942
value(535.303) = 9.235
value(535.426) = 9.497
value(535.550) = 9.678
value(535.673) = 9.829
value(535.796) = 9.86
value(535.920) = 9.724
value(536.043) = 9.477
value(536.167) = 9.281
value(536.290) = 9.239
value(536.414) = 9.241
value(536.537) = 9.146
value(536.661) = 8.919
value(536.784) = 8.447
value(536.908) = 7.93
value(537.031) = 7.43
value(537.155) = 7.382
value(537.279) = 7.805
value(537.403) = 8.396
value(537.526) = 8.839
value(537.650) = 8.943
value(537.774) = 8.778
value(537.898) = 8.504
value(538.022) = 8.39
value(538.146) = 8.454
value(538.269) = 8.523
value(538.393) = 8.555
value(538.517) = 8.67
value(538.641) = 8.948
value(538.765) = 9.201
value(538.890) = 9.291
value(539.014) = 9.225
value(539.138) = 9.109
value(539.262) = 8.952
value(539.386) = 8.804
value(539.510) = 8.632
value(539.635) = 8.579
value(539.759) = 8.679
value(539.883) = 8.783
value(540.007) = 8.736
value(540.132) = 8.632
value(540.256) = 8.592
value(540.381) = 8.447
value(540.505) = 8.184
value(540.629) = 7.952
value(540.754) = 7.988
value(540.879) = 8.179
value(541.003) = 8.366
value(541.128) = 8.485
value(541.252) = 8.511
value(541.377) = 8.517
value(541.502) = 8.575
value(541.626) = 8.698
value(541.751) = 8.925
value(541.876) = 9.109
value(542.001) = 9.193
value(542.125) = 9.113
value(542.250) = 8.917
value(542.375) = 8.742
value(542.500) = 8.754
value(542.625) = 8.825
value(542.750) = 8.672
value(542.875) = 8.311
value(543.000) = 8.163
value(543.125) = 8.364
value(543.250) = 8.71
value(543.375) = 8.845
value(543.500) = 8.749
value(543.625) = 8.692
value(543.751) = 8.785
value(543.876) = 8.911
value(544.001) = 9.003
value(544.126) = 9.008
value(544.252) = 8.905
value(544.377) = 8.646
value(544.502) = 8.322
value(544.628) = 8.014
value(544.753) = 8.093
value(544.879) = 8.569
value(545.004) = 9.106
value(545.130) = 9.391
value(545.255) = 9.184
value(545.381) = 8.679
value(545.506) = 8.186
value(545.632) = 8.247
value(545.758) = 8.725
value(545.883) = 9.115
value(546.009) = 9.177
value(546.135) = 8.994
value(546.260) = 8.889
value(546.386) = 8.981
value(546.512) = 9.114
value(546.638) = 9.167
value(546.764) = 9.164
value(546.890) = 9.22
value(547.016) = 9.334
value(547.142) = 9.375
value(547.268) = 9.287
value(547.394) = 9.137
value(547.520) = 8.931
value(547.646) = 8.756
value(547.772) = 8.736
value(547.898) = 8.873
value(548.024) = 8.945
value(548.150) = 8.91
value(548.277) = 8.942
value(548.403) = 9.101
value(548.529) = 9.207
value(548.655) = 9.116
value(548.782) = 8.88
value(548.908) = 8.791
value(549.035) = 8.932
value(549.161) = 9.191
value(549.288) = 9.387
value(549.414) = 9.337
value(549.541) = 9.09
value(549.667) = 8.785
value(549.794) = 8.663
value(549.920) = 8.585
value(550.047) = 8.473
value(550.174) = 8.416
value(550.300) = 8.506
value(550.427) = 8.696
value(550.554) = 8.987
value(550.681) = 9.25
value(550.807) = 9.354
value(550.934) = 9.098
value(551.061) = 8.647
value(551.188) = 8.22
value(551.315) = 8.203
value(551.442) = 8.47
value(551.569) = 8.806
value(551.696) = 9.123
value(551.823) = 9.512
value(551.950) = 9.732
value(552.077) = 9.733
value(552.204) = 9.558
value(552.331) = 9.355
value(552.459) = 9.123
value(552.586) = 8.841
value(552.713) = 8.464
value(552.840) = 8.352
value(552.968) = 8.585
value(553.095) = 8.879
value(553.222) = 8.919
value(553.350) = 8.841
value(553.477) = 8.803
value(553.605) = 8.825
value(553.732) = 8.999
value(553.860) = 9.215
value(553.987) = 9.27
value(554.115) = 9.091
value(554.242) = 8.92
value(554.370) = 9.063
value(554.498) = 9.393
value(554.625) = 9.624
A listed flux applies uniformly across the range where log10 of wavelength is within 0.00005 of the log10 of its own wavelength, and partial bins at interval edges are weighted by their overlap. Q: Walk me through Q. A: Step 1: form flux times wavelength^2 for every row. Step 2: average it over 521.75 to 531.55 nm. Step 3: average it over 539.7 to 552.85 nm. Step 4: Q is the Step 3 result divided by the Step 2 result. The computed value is 1.13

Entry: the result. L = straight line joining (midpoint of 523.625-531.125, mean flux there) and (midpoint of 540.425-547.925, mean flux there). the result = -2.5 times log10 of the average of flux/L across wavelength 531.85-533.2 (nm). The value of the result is 0.03 mag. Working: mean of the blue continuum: 8.43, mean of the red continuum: 8.76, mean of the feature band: 8.3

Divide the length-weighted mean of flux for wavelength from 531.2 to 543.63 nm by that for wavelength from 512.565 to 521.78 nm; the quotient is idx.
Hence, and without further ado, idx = 1.31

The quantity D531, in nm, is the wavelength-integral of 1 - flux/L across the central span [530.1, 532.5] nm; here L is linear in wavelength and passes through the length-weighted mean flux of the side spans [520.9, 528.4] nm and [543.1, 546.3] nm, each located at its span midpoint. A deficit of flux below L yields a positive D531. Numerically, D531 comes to -0.16 nm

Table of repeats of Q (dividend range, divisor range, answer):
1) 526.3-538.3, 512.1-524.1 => 1.30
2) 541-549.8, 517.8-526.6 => 1.27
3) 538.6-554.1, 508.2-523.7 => 1.40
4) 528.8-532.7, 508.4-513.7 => 1.25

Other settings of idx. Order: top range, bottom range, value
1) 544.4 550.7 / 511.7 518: 1.33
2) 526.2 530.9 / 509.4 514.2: 1.11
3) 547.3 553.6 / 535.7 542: 1.03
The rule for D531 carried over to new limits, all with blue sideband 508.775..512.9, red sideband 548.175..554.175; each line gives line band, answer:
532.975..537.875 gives -0.17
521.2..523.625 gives -0.04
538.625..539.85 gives -0.06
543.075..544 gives -0.01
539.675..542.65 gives 0.00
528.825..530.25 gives -0.01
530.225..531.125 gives -0.08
